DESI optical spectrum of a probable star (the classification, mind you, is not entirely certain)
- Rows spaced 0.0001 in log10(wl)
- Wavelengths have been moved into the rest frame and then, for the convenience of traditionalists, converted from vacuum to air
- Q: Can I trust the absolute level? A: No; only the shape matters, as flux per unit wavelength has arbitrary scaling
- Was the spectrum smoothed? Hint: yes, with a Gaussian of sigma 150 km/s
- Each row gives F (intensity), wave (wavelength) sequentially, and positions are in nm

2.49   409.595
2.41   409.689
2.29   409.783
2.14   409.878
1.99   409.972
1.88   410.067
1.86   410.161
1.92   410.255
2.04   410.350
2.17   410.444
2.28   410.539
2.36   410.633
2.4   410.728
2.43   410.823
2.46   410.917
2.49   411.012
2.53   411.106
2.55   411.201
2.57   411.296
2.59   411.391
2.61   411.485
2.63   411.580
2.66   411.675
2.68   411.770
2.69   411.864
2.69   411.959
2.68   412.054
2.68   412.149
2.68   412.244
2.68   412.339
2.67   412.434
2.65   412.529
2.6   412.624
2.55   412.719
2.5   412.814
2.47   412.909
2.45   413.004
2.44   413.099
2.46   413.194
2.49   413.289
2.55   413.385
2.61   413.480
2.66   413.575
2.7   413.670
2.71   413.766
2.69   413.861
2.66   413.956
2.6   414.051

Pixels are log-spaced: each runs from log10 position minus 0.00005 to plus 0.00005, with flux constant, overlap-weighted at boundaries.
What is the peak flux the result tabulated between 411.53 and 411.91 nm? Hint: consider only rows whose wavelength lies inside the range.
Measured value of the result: 2.69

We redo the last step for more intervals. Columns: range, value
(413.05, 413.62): 2.66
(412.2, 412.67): 2.68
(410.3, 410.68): 2.36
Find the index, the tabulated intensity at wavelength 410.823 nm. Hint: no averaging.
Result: 2.43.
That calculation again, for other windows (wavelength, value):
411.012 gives 2.49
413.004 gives 2.45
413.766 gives 2.71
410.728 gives 2.4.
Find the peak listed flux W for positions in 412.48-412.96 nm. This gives 2.65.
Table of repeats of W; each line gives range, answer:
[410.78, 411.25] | 2.55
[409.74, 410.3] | 2.29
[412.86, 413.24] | 2.47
